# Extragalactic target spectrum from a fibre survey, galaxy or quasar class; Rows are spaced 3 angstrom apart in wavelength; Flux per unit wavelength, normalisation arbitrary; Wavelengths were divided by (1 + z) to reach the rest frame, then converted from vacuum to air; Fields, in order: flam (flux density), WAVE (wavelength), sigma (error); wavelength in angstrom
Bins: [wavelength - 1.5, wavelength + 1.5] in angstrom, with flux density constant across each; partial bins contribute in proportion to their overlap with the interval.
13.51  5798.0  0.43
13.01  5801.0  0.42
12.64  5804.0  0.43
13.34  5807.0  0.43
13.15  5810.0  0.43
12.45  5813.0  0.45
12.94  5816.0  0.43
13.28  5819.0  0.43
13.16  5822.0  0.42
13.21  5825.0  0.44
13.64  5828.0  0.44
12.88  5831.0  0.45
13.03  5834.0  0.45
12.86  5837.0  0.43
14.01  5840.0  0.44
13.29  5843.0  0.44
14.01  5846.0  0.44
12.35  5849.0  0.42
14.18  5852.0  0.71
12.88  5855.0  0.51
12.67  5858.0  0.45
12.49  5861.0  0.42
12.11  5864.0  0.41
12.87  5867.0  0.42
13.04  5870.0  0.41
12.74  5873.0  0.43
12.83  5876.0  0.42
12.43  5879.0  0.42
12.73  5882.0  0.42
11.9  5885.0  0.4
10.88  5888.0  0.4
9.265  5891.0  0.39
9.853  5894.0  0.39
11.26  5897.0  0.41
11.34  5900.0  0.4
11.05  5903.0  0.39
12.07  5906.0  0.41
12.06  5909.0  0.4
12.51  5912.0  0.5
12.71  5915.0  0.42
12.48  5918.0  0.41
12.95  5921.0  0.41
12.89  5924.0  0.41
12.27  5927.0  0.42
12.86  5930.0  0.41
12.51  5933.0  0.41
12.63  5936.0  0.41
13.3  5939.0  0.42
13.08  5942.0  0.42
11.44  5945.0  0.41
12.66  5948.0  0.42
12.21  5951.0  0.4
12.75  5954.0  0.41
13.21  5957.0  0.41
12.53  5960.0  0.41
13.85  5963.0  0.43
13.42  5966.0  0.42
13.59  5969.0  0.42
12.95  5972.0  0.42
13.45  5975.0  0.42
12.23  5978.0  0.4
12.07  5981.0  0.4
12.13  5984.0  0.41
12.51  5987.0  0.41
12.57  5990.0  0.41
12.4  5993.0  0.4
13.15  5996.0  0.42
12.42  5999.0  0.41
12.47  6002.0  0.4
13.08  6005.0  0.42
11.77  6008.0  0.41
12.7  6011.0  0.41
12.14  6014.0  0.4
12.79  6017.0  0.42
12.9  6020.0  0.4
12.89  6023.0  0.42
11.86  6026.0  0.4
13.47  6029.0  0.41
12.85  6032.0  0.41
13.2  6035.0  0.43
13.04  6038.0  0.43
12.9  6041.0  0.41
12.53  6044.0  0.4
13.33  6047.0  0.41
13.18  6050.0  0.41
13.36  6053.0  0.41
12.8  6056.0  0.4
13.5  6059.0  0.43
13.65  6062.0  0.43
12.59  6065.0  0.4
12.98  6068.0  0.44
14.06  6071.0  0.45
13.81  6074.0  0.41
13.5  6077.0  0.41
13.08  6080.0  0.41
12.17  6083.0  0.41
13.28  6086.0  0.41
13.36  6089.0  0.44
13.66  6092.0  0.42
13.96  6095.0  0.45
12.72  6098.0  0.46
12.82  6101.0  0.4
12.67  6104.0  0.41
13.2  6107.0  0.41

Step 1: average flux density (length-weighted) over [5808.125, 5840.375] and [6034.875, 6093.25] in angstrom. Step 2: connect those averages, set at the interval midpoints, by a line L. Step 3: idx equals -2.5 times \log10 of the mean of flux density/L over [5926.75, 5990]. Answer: 0.03 mag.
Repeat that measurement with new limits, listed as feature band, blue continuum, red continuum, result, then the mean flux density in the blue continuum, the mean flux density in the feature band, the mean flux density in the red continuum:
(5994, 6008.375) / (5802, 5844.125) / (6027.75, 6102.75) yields 0.05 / 13.1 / 12.6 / 13.2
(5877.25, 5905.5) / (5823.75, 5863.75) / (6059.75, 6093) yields 0.17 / 13.2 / 11.2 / 13.3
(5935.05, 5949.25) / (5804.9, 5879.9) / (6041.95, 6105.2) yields 0.04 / 13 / 12.6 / 13.2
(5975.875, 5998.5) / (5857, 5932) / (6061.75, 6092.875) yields 0.02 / 12.1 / 12.5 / 13.3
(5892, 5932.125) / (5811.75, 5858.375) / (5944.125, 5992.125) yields 0.08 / 13.2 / 12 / 12.7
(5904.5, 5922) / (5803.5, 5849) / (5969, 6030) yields 0.04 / 13.2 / 12.4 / 12.6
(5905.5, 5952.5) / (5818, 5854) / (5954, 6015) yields 0.03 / 13.3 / 12.5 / 12.7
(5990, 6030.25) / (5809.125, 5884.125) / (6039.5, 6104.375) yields 0.04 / 13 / 12.6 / 13.2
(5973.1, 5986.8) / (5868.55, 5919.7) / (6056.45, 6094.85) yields 0.00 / 11.8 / 12.5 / 13.3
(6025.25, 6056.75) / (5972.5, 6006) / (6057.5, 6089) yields 0.00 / 12.6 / 13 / 13.3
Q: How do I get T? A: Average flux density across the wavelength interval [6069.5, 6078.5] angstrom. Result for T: 13.8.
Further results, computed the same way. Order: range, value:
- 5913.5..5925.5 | 12.8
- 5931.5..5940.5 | 12.8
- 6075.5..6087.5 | 13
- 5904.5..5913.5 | 12.2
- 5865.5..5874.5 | 12.9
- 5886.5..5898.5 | 10.3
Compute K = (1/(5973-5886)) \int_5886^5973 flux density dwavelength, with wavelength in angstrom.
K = 12.3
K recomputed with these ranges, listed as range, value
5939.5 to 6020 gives 12.7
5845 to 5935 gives 12.3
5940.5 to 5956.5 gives 12.5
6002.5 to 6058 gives 12.8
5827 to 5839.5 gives 13.2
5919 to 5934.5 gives 12.7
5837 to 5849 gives 13.5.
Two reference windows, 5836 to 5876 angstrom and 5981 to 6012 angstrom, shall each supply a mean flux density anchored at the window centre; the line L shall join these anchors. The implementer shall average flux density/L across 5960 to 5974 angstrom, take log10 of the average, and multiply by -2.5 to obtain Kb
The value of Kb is -0.062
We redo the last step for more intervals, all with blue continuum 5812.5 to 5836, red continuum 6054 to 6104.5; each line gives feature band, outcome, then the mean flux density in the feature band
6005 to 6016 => 0.07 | 12.3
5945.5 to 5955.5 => 0.06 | 12.4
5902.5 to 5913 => 0.10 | 12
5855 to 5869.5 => 0.04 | 12.6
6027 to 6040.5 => 0.01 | 13.1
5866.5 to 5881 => 0.03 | 12.8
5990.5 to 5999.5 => 0.04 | 12.7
